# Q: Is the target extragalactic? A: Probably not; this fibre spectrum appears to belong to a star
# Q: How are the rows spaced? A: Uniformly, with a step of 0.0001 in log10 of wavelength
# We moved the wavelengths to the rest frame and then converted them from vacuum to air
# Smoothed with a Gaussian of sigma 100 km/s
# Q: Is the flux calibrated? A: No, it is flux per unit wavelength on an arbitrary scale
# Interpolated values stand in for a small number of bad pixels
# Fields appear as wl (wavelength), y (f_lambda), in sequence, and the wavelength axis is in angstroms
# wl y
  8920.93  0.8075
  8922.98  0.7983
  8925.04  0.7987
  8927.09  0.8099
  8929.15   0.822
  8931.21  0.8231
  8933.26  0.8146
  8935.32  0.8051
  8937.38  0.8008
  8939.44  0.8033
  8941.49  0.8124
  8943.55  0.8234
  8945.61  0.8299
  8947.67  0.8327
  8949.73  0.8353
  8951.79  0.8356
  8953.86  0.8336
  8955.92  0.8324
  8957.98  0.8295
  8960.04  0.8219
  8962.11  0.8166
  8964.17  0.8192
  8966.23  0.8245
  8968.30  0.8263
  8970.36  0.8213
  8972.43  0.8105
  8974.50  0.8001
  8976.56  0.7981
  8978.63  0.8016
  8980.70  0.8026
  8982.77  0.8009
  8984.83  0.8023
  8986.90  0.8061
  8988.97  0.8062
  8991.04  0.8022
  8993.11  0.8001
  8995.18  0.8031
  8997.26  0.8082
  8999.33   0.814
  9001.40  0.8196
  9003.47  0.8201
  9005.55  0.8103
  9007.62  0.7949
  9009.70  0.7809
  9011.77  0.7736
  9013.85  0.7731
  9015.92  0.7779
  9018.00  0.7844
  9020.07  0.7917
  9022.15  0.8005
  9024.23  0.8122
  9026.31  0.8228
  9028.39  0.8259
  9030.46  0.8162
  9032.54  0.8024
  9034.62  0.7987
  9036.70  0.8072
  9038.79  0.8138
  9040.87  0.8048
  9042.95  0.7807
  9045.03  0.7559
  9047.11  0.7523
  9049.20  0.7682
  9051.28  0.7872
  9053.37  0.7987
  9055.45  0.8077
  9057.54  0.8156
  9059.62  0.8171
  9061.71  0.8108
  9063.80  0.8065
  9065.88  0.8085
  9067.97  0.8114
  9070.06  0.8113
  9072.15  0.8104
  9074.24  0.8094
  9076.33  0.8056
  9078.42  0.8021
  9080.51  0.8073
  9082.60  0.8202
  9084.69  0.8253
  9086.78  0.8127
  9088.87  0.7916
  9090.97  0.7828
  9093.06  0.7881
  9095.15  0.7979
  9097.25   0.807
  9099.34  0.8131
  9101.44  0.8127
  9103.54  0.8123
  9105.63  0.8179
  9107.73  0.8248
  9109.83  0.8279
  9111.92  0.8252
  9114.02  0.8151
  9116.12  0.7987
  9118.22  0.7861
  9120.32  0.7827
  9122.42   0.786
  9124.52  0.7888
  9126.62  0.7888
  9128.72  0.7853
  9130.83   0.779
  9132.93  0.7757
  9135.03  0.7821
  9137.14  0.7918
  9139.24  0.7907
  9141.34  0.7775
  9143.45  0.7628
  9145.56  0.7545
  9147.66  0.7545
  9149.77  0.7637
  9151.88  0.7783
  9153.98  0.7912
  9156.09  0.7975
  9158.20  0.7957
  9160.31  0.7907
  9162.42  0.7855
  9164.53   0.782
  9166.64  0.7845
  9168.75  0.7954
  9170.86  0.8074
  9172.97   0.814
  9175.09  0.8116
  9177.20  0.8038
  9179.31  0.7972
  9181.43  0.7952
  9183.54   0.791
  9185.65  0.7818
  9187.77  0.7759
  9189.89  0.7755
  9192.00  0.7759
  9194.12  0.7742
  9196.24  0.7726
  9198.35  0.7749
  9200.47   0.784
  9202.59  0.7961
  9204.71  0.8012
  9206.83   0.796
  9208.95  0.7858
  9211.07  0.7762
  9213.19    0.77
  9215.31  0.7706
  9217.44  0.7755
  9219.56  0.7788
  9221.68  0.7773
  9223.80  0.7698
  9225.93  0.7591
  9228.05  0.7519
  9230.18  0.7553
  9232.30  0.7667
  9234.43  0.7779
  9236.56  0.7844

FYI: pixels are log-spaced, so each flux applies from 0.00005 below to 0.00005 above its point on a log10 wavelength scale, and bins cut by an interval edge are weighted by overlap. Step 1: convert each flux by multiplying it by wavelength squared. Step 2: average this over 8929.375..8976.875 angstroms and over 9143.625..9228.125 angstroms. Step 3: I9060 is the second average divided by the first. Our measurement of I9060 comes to 1.0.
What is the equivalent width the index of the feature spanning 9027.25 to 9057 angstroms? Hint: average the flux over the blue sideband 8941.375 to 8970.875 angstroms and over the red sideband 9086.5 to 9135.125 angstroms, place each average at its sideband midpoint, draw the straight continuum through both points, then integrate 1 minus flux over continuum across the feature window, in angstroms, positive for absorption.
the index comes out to 0.62 angstroms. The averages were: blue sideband 0.827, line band 0.795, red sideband 0.799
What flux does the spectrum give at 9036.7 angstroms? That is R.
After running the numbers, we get 0.8072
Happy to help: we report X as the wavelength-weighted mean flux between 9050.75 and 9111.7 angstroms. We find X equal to 0.809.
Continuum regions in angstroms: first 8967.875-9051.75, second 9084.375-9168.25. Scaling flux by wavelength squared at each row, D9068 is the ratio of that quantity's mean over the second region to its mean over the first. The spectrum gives 1.02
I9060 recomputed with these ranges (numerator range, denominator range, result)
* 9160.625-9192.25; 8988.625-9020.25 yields 1.03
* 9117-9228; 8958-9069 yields 1.01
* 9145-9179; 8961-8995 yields 1.02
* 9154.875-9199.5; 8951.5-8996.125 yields 1.02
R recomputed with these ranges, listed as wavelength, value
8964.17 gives 0.8192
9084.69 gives 0.8253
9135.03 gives 0.7821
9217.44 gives 0.7755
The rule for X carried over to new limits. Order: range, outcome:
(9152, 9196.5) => 0.79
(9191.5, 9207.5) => 0.784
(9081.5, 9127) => 0.805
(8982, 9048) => 0.799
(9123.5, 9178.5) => 0.786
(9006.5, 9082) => 0.799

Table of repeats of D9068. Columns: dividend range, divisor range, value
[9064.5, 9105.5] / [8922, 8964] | 1.02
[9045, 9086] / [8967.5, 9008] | 1.01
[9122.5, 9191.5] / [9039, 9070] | 1.01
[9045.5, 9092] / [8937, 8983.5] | 1.00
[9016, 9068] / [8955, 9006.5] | 1.00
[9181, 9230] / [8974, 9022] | 1.02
